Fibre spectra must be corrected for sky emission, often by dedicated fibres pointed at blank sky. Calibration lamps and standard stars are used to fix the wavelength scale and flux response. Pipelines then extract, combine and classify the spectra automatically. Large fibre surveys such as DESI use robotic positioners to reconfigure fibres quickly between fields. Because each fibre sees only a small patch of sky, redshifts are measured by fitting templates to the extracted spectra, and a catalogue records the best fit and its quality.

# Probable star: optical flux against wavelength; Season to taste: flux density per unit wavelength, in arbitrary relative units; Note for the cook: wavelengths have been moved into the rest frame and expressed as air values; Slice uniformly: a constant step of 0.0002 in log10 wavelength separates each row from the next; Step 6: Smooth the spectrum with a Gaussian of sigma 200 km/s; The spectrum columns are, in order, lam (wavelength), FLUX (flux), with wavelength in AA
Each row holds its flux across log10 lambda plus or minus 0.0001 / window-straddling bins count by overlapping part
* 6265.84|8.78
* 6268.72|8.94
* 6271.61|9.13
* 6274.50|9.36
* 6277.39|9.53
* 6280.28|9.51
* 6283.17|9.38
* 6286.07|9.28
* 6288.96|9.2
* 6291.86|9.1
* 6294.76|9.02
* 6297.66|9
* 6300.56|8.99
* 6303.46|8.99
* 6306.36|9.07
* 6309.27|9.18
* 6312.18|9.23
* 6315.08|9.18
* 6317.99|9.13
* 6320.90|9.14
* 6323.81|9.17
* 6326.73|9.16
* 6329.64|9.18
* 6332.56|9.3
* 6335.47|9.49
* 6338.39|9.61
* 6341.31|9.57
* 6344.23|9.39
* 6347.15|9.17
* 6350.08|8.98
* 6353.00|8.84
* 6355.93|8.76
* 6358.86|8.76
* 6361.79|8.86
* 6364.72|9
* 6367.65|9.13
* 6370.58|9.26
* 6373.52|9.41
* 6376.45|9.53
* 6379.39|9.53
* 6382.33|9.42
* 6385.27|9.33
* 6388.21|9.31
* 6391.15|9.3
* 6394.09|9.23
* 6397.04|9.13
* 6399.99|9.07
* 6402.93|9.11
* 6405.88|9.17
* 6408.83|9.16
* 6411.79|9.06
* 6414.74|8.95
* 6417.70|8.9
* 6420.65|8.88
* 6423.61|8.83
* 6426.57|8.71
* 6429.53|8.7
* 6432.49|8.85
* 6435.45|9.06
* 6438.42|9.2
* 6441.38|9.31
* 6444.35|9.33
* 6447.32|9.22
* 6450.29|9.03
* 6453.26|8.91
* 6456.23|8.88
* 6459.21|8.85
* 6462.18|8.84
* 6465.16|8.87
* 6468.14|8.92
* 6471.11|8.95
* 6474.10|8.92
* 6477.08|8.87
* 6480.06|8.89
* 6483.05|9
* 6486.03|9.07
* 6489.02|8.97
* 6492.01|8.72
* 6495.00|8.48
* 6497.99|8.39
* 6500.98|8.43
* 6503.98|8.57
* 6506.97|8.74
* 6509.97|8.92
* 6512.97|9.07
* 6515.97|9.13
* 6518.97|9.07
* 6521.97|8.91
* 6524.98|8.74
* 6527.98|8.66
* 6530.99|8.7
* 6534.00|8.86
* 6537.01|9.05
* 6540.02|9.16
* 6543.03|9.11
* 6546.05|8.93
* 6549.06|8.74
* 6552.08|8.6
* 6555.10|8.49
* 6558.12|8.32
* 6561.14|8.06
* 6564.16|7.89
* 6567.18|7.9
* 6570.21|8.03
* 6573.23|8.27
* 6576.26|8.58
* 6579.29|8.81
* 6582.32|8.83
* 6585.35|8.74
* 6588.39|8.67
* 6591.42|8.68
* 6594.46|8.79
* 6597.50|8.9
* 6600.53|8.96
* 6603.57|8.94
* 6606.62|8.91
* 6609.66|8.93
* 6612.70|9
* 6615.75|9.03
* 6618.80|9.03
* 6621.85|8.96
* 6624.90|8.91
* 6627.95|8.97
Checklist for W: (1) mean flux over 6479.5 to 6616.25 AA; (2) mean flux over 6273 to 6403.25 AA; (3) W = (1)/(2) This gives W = 0.95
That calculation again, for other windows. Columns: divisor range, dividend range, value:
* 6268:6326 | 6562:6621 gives 0.95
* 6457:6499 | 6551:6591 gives 0.95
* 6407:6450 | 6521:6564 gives 0.97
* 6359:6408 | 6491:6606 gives 0.94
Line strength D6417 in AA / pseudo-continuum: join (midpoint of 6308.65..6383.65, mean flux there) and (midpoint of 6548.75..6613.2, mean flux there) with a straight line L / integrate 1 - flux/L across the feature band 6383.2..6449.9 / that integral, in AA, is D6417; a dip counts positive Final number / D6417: -0.47 AA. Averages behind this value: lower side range 9.21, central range 9.08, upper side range 8.58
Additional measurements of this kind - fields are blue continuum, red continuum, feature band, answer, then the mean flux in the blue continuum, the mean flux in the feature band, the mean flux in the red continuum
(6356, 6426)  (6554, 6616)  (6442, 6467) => -0.1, 9.13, 9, 8.6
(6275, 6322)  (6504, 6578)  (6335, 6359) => -0.3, 9.19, 9.18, 8.66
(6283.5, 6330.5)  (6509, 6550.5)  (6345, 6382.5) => -0.2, 9.13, 9.12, 8.93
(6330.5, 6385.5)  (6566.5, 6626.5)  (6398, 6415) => 0.1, 9.22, 9.1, 8.76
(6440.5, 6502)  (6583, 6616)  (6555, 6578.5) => 1.8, 8.9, 8.2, 8.86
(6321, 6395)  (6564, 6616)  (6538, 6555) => -0.2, 9.23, 8.88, 8.67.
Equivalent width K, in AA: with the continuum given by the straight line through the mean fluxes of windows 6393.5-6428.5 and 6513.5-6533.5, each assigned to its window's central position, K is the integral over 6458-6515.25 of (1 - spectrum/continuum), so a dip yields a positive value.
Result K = 0.6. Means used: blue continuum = 9.01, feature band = 8.82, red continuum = 8.88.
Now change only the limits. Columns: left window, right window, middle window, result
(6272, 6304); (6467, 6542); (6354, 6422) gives -0.7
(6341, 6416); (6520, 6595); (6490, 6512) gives 0.4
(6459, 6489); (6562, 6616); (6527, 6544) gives -0.3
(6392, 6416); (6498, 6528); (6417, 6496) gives 0.3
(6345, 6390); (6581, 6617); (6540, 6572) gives 1.7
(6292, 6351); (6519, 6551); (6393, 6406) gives -0.1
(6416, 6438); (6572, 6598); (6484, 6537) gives -0.2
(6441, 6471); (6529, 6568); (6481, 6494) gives -0.1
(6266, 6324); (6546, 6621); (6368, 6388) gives -0.8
